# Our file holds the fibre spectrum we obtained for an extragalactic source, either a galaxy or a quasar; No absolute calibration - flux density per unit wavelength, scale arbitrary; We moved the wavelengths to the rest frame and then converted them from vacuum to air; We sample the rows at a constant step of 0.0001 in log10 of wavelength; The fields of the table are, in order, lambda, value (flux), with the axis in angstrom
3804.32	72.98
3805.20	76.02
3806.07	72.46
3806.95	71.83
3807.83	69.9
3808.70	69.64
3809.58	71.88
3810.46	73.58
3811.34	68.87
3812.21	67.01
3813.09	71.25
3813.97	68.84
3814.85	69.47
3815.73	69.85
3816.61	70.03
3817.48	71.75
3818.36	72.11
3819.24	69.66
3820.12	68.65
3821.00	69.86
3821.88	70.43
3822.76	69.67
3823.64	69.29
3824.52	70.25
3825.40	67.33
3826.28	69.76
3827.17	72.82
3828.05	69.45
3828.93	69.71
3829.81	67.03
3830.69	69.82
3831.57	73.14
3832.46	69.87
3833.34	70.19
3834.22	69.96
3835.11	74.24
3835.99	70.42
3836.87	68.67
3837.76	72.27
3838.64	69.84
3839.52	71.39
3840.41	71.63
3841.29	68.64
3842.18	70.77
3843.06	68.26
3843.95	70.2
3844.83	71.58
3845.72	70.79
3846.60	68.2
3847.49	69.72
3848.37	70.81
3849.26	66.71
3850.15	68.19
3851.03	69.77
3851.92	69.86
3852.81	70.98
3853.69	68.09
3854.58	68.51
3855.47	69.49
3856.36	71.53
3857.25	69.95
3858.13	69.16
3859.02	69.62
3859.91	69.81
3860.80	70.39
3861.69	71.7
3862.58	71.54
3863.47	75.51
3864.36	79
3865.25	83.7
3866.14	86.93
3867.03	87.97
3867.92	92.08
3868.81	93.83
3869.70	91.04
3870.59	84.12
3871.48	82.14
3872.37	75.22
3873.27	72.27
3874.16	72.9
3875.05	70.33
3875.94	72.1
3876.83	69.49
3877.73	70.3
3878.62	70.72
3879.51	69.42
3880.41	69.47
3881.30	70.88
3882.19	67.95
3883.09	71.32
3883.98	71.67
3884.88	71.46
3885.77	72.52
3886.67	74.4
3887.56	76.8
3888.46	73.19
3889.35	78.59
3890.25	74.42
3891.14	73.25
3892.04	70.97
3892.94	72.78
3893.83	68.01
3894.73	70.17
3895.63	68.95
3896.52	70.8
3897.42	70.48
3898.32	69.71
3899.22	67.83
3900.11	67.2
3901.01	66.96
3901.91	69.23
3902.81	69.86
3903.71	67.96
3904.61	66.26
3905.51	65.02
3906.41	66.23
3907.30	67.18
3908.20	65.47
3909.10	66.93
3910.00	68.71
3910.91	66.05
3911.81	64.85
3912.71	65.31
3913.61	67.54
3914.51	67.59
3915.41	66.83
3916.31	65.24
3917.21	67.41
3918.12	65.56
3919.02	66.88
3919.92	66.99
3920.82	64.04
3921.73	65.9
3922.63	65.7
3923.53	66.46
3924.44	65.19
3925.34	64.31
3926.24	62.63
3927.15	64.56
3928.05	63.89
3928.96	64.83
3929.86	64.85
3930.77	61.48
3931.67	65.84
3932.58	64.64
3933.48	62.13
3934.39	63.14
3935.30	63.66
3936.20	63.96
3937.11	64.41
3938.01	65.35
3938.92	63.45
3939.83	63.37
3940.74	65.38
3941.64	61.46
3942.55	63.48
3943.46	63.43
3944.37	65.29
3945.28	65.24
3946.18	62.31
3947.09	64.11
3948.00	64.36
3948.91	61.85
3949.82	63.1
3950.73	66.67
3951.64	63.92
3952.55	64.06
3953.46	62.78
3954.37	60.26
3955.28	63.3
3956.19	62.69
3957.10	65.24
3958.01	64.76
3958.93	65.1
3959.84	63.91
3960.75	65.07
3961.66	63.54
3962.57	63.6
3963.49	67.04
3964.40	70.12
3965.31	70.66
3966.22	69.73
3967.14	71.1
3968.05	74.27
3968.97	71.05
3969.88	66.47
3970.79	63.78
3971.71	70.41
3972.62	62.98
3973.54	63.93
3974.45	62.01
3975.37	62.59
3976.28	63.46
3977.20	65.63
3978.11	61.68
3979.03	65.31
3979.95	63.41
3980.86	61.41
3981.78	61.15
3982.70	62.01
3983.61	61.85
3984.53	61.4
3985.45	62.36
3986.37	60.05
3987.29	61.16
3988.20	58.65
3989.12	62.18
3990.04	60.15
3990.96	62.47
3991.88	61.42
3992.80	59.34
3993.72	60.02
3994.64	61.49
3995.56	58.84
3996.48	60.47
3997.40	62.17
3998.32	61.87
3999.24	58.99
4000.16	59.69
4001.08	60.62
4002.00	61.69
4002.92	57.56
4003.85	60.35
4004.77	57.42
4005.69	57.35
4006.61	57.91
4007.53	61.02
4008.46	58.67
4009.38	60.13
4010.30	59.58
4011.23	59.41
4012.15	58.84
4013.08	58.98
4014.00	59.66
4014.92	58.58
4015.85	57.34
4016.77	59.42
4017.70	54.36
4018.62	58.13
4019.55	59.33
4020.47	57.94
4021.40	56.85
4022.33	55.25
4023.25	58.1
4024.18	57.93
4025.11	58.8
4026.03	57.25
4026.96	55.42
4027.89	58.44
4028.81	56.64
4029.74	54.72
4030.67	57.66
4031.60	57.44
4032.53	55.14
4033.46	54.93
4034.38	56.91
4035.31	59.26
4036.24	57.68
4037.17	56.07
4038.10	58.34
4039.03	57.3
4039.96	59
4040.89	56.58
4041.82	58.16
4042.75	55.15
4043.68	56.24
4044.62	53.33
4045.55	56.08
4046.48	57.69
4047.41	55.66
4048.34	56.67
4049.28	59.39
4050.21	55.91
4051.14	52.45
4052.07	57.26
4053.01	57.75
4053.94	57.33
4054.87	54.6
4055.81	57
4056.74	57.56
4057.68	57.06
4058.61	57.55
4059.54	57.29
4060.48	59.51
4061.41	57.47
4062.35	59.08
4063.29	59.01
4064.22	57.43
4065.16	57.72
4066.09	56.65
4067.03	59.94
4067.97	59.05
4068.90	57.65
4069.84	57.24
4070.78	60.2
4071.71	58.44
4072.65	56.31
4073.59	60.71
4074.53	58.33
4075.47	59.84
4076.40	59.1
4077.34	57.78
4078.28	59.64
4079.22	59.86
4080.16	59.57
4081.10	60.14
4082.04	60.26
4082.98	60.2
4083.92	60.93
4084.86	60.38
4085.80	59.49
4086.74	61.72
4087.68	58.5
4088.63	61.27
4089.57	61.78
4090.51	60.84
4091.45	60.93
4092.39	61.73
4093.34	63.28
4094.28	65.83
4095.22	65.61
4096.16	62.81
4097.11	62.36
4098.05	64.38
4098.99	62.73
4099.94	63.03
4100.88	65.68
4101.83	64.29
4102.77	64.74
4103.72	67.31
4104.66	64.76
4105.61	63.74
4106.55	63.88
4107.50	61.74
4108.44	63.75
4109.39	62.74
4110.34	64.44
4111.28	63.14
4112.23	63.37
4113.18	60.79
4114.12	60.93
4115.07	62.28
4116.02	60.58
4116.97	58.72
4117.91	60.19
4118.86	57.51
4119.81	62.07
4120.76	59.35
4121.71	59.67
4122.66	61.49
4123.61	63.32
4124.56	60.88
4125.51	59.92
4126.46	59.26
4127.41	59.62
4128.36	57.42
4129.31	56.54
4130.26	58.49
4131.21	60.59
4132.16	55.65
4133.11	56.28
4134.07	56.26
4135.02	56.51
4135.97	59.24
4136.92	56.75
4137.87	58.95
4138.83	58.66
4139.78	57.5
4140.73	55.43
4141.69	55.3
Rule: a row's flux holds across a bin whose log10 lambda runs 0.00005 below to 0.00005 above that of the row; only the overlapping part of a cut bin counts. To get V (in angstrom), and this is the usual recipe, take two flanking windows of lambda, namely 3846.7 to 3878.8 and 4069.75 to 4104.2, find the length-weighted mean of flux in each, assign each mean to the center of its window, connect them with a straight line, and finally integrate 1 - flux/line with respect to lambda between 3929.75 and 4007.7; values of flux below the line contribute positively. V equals 5.78 angstrom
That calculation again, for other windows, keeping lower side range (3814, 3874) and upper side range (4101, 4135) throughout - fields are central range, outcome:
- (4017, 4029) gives 1.4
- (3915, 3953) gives 2.4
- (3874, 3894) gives -0.3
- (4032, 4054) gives 2.6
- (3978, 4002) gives 1.9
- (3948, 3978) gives 0.9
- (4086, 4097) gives 0.0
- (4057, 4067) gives 0.8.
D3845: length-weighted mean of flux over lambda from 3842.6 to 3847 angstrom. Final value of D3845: 69.9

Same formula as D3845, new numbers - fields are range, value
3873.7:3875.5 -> 71.9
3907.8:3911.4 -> 66.6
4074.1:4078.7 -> 59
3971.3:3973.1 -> 66.6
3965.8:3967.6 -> 70.3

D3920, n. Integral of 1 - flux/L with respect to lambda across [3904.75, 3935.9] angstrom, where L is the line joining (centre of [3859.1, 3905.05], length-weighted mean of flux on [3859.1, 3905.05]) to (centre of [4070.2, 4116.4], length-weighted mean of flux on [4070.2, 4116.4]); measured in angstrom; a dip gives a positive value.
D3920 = 2.7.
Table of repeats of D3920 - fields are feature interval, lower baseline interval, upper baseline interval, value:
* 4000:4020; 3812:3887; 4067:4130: 1.9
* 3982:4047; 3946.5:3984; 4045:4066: 2.2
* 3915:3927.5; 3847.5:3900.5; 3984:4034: 0.5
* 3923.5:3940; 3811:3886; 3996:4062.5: 0.4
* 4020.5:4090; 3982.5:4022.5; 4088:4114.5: 4.2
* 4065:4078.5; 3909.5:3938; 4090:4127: 0.9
